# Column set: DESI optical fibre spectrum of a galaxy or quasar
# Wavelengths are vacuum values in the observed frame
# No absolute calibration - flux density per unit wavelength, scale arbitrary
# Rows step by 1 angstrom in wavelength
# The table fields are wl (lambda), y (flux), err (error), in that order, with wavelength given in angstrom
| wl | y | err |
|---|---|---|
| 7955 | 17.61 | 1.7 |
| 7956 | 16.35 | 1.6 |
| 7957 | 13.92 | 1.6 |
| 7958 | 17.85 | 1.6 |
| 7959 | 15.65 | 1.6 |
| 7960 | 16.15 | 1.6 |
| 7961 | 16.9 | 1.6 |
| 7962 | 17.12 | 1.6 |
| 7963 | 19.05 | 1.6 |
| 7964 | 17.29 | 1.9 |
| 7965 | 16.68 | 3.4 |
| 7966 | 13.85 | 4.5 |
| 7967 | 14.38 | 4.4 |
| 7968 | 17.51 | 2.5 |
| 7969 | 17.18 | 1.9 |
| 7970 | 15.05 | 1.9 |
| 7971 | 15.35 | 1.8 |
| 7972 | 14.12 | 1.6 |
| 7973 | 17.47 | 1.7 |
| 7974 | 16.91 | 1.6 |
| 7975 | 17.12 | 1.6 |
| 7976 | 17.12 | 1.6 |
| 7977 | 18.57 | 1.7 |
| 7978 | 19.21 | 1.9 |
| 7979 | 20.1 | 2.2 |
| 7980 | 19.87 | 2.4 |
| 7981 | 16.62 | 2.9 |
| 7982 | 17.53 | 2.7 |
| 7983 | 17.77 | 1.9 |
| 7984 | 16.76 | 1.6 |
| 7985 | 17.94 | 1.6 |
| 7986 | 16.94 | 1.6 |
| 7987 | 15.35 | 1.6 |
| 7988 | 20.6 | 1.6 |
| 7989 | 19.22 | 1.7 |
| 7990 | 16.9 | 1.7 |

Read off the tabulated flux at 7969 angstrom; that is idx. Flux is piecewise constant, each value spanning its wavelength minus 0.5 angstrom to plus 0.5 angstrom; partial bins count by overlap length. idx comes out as 17.18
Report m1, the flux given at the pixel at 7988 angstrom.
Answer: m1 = 20.6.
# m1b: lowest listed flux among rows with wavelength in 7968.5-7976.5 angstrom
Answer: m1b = 14.12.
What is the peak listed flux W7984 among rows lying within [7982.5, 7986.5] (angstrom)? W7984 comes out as 17.94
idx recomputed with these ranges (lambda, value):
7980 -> 19.87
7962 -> 17.12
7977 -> 18.57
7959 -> 15.65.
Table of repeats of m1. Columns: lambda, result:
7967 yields 14.38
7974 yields 16.91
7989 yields 19.22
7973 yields 17.47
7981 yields 16.62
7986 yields 16.94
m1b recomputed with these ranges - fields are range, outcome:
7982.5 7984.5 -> 16.76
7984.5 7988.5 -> 15.35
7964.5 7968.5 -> 13.85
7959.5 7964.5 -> 16.15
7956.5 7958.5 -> 13.92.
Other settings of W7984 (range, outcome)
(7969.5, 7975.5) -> 17.47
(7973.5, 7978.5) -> 19.21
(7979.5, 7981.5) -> 19.87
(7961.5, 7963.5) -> 19.05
